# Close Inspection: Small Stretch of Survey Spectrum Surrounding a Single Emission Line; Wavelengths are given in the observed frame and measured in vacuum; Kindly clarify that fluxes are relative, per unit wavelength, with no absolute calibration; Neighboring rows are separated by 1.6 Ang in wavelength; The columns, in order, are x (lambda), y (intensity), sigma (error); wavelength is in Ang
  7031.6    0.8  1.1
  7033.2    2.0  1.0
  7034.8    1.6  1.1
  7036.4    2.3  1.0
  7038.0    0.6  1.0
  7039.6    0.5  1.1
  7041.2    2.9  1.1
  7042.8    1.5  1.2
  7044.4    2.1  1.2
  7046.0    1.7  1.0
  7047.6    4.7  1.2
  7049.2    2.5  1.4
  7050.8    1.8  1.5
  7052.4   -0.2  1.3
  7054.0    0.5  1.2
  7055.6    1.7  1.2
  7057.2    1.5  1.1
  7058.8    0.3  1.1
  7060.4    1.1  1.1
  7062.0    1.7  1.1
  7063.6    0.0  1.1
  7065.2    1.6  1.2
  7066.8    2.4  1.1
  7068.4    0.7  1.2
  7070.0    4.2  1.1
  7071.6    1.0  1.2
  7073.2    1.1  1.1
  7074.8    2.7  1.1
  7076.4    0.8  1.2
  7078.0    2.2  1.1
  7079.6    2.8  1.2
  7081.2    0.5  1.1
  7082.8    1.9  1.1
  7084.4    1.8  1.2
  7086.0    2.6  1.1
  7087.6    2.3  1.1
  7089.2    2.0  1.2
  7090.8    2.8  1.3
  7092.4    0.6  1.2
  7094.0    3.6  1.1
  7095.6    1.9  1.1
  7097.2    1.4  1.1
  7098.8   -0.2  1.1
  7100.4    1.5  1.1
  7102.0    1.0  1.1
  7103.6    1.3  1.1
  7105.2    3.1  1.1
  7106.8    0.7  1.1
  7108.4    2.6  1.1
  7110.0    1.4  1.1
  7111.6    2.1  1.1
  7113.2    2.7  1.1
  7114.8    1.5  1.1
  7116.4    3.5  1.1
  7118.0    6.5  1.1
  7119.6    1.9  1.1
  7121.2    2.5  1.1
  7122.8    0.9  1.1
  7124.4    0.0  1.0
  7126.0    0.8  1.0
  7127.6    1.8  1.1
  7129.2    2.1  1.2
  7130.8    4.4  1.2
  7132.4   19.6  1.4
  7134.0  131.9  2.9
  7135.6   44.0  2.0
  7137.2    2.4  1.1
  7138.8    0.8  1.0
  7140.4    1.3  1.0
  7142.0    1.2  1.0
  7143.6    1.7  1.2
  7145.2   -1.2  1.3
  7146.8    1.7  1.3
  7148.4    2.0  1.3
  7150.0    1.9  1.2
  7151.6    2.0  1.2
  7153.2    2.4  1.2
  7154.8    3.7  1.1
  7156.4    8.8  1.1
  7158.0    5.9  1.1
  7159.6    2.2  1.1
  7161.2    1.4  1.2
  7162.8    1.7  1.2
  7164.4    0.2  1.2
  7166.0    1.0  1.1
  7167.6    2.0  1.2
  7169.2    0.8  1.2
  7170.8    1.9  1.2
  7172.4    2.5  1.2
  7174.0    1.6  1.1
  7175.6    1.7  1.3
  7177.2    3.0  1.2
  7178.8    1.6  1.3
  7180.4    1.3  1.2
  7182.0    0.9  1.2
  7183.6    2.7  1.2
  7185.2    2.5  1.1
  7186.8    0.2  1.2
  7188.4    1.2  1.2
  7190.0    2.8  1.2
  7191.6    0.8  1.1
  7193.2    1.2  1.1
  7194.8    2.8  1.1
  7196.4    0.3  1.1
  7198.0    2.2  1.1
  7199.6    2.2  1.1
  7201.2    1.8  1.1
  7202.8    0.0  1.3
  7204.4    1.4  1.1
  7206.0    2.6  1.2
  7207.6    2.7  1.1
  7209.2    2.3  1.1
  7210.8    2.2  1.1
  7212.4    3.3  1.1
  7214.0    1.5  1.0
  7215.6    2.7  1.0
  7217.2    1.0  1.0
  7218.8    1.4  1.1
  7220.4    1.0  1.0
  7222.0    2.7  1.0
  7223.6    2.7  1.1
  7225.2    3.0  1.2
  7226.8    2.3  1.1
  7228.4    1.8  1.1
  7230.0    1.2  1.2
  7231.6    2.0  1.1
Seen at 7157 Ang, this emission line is [N II] 6583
